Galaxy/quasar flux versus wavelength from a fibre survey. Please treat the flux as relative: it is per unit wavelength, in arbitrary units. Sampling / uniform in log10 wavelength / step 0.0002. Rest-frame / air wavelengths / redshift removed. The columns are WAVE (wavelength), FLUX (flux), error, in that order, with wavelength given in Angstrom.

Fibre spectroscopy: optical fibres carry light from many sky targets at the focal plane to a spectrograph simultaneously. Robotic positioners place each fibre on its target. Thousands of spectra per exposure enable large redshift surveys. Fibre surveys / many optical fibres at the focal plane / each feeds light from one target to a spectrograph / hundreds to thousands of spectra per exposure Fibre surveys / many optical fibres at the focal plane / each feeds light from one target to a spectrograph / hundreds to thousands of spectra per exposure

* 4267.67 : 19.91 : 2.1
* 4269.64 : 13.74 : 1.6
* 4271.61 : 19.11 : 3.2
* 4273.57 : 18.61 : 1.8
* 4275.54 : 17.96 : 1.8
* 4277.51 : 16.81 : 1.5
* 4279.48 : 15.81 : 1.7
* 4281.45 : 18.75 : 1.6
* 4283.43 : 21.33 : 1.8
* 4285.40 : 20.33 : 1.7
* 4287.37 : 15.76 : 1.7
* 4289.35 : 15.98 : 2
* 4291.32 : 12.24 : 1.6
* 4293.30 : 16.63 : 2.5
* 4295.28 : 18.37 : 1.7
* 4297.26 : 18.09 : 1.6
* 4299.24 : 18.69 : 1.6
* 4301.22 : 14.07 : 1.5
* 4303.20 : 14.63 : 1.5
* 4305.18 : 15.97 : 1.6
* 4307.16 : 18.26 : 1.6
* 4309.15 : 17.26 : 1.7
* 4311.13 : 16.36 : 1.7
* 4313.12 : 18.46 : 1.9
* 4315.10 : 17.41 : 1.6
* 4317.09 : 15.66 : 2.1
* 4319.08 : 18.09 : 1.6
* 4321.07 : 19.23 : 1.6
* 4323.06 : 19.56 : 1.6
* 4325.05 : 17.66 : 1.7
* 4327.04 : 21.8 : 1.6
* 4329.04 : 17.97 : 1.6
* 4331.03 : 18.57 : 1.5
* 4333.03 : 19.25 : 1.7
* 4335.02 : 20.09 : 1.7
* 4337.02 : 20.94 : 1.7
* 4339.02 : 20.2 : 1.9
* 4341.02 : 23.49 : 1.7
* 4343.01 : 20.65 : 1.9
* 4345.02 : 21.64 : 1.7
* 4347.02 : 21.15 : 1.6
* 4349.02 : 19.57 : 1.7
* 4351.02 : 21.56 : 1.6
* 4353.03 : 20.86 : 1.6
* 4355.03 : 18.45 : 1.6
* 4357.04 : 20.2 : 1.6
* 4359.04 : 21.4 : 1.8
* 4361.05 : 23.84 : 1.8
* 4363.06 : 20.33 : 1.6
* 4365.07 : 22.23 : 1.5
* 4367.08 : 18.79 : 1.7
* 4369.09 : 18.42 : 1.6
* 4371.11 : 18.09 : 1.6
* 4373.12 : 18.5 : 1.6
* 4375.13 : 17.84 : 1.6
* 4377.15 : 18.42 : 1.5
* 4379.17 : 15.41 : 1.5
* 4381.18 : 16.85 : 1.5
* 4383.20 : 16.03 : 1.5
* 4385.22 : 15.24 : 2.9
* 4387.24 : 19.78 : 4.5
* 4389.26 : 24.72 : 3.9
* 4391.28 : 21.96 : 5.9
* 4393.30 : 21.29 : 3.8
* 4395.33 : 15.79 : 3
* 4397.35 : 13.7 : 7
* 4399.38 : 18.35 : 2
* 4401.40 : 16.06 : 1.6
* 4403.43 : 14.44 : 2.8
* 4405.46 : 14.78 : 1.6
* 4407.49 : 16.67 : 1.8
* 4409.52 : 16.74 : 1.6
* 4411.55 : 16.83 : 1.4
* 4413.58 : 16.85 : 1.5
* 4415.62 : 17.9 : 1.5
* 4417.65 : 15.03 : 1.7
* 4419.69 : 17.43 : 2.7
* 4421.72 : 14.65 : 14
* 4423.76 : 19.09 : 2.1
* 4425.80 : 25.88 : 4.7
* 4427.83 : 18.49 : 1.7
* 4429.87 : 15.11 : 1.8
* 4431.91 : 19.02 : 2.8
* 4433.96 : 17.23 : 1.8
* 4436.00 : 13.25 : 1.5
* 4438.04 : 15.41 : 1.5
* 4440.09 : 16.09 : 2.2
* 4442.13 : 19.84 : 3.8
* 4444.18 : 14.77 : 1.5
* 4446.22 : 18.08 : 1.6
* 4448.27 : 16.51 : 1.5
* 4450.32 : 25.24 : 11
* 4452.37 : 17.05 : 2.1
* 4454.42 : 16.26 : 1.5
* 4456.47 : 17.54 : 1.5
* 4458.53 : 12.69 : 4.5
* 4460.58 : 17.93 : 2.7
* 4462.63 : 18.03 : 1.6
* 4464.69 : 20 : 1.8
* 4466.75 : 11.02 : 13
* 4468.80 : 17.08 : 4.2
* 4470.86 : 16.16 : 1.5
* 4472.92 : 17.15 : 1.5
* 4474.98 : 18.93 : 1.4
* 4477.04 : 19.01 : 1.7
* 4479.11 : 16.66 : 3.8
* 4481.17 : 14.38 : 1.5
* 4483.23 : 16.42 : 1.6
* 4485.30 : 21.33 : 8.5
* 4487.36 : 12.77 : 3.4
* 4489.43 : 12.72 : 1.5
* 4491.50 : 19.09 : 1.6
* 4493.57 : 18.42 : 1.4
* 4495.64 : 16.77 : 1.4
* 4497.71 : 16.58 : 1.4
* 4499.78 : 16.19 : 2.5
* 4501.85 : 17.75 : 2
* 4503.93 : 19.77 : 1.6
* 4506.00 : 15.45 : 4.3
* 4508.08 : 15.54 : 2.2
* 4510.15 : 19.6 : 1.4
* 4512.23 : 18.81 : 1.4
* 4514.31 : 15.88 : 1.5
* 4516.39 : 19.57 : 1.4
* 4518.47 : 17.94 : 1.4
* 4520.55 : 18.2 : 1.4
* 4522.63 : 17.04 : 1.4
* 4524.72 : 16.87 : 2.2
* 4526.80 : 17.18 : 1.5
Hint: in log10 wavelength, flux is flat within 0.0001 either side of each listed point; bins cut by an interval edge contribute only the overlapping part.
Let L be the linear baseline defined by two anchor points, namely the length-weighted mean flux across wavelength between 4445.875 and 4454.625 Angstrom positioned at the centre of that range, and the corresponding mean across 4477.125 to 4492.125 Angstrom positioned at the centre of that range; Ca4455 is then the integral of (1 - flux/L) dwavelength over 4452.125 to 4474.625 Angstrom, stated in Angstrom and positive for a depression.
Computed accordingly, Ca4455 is 1.7 Angstrom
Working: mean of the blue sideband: 18.9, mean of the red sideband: 16.3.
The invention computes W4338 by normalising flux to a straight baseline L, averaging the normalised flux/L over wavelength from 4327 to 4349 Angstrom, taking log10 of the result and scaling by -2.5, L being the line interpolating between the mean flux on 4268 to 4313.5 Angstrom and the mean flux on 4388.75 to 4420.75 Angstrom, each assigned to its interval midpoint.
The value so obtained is -0.19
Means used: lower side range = 17.1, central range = 20.4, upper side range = 17.3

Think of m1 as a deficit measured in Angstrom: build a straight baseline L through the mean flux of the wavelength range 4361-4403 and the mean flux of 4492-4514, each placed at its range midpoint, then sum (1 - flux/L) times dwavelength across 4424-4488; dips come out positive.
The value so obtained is 2.0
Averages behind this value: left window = 18.5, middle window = 17.3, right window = 17.5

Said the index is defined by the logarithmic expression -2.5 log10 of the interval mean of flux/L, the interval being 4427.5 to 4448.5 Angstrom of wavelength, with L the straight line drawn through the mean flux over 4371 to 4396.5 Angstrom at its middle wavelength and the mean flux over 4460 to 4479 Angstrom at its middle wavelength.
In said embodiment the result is 0.06 mag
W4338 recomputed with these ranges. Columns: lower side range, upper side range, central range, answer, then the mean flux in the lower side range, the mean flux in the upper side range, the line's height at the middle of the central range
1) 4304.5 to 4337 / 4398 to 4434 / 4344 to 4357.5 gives -0.14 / 18.3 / 17.2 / 18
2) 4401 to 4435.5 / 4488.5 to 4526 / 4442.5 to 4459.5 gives -0.01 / 17.1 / 17.4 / 17.2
